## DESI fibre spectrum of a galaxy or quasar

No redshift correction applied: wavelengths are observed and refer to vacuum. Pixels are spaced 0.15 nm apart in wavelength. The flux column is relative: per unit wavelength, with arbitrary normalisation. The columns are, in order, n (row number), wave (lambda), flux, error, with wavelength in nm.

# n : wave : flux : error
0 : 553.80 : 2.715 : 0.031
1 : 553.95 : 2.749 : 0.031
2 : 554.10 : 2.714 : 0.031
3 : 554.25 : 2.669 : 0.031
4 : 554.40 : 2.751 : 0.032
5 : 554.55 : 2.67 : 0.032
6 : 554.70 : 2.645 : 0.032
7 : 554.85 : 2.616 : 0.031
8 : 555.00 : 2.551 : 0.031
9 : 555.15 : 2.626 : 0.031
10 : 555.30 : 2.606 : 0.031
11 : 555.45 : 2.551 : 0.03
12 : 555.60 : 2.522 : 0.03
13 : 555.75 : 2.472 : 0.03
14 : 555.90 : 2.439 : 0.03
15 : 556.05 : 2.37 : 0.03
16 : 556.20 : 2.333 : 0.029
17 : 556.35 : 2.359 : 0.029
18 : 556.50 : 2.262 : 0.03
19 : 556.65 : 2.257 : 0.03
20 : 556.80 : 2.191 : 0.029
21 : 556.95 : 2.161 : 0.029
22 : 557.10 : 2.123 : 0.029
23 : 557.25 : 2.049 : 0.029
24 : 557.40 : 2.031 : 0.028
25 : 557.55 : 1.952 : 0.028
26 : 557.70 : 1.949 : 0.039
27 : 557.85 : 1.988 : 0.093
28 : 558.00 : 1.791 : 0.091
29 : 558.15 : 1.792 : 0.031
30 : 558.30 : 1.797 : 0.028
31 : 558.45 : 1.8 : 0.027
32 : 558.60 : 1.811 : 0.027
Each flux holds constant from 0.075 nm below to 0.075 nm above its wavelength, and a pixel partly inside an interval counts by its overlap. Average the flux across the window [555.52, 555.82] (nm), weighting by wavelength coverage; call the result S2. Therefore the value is 2.5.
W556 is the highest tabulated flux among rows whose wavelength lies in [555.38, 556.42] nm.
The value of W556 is 2.551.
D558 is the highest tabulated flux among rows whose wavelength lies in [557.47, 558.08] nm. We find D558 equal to 1.988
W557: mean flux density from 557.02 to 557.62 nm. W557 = 2.04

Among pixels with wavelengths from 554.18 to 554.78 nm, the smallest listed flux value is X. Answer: 2.645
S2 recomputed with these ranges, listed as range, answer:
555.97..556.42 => 2.35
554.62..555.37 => 2.61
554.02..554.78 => 2.69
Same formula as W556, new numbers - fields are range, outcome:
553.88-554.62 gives 2.751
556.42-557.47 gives 2.262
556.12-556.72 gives 2.359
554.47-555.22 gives 2.67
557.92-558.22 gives 1.792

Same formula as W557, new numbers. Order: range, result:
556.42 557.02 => 2.22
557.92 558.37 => 1.8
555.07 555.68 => 2.58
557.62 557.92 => 1.97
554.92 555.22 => 2.59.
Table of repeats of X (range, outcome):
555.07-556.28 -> 2.333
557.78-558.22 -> 1.791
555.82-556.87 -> 2.191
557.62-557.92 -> 1.949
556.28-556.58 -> 2.262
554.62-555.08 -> 2.551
